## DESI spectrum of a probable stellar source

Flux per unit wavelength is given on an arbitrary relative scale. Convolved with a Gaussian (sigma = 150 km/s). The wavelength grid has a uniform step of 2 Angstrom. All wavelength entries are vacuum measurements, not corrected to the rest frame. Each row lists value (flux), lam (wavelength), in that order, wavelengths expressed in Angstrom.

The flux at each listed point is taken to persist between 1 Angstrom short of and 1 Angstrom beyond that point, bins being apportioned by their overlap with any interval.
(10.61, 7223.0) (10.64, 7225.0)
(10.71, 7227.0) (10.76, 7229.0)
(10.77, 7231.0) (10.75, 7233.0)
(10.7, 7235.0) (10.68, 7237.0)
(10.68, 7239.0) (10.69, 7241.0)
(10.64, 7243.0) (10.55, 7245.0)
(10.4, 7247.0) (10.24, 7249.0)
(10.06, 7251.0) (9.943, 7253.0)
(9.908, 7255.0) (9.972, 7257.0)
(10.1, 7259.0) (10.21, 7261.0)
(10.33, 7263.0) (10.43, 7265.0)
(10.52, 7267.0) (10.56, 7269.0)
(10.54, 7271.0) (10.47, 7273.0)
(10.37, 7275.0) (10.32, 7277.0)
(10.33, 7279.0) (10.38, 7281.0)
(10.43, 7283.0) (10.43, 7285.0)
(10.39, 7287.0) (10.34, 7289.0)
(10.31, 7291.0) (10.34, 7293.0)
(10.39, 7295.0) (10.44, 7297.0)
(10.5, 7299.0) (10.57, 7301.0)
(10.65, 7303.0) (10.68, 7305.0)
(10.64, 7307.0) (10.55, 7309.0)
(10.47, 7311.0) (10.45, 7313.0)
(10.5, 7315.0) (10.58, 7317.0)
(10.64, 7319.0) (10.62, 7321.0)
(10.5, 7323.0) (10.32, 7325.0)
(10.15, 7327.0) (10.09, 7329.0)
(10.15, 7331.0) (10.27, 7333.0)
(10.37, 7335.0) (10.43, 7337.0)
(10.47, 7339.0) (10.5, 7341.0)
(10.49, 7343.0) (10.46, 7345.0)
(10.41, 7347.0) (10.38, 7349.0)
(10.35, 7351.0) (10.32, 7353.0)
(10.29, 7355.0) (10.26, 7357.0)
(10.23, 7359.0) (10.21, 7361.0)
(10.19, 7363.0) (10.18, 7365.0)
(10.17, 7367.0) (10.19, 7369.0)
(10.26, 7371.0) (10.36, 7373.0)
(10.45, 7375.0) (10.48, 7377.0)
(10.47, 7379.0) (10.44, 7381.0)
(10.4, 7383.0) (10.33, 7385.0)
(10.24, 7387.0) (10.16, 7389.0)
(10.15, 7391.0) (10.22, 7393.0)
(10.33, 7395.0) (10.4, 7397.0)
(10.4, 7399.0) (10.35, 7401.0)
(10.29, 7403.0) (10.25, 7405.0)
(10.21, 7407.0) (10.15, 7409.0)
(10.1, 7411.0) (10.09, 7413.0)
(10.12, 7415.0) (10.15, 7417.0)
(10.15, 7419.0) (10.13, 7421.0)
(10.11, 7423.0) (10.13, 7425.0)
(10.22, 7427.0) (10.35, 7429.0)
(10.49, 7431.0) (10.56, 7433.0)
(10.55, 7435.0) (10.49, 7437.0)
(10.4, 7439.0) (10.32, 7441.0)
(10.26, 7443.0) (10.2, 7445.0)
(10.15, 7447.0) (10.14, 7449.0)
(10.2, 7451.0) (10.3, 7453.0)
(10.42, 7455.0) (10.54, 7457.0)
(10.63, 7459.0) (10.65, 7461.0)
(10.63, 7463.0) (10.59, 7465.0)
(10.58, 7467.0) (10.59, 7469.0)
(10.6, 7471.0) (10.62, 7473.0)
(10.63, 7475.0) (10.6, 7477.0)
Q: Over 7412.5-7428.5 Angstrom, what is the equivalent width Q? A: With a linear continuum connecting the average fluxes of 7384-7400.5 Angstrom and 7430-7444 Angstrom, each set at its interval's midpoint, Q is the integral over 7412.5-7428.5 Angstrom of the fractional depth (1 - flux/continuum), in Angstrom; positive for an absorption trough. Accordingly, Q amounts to 0.4 Angstrom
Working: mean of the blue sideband 10.3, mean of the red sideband 10.4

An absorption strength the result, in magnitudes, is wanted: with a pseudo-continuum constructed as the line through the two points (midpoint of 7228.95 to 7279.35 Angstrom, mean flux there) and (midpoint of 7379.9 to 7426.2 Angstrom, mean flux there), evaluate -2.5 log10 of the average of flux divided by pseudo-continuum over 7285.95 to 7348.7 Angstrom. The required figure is -0.01 mag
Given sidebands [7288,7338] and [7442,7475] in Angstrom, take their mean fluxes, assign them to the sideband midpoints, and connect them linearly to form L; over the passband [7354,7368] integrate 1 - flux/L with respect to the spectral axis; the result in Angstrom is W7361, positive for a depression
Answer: 0.3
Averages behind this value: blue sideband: 10.4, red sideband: 10.4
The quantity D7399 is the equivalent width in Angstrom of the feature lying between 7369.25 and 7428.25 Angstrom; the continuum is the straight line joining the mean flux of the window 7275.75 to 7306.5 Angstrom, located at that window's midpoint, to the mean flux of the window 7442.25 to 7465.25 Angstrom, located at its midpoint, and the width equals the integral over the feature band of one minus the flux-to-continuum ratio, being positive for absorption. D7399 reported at 0.8 Angstrom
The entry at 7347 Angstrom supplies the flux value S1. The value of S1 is 10.41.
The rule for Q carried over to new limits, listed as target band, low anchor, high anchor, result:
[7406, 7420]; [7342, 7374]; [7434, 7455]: 0.2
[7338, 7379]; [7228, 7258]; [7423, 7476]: 0.4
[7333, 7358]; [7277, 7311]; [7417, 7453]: 0.0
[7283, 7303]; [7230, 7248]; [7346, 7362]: 0.1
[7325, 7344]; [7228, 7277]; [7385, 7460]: 0.1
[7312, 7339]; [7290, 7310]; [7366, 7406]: 0.1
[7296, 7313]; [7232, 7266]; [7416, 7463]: -0.3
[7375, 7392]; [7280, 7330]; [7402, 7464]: 0.0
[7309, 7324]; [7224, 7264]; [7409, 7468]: -0.2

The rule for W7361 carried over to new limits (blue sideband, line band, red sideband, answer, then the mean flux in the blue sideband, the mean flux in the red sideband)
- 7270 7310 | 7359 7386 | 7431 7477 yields 0.37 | 10.5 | 10.5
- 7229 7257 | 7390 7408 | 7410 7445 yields 0.02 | 10.5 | 10.3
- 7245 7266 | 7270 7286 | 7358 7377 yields -0.34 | 10.2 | 10.3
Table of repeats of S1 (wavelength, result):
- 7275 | 10.37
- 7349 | 10.38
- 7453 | 10.3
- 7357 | 10.26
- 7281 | 10.38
